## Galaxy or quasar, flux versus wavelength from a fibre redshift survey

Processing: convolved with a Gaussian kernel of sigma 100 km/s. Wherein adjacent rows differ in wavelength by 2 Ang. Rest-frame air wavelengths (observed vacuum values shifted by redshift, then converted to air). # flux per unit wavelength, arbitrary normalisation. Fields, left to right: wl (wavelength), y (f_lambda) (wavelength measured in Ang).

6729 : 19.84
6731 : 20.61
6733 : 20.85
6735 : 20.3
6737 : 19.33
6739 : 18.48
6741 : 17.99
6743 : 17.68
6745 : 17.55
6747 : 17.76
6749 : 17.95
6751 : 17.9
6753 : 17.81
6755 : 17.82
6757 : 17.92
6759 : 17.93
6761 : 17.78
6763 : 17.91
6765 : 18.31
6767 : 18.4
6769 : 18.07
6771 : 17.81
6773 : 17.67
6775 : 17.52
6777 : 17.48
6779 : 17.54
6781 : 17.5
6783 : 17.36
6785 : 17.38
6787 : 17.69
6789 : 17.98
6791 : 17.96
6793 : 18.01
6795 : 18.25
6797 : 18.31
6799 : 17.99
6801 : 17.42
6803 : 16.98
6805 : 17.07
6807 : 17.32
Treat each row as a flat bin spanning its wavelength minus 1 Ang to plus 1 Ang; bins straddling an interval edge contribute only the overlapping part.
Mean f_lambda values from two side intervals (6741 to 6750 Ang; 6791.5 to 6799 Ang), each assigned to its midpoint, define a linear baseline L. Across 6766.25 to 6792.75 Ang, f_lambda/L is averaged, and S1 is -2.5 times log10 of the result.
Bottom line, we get 0.02 mag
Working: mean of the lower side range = 17.8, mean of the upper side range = 18.1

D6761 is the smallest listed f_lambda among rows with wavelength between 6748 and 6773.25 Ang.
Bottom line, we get 17.67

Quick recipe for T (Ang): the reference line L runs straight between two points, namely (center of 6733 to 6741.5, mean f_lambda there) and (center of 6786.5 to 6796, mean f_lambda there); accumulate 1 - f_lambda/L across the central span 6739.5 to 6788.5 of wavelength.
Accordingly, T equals 2.3 Ang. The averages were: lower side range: 19.3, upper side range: 18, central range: 17.8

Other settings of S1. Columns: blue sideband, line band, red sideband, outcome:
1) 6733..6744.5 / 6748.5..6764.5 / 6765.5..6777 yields 0.03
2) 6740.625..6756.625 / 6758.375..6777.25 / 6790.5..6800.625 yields 0.00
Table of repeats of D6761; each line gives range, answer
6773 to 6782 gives 17.48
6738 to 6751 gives 17.55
